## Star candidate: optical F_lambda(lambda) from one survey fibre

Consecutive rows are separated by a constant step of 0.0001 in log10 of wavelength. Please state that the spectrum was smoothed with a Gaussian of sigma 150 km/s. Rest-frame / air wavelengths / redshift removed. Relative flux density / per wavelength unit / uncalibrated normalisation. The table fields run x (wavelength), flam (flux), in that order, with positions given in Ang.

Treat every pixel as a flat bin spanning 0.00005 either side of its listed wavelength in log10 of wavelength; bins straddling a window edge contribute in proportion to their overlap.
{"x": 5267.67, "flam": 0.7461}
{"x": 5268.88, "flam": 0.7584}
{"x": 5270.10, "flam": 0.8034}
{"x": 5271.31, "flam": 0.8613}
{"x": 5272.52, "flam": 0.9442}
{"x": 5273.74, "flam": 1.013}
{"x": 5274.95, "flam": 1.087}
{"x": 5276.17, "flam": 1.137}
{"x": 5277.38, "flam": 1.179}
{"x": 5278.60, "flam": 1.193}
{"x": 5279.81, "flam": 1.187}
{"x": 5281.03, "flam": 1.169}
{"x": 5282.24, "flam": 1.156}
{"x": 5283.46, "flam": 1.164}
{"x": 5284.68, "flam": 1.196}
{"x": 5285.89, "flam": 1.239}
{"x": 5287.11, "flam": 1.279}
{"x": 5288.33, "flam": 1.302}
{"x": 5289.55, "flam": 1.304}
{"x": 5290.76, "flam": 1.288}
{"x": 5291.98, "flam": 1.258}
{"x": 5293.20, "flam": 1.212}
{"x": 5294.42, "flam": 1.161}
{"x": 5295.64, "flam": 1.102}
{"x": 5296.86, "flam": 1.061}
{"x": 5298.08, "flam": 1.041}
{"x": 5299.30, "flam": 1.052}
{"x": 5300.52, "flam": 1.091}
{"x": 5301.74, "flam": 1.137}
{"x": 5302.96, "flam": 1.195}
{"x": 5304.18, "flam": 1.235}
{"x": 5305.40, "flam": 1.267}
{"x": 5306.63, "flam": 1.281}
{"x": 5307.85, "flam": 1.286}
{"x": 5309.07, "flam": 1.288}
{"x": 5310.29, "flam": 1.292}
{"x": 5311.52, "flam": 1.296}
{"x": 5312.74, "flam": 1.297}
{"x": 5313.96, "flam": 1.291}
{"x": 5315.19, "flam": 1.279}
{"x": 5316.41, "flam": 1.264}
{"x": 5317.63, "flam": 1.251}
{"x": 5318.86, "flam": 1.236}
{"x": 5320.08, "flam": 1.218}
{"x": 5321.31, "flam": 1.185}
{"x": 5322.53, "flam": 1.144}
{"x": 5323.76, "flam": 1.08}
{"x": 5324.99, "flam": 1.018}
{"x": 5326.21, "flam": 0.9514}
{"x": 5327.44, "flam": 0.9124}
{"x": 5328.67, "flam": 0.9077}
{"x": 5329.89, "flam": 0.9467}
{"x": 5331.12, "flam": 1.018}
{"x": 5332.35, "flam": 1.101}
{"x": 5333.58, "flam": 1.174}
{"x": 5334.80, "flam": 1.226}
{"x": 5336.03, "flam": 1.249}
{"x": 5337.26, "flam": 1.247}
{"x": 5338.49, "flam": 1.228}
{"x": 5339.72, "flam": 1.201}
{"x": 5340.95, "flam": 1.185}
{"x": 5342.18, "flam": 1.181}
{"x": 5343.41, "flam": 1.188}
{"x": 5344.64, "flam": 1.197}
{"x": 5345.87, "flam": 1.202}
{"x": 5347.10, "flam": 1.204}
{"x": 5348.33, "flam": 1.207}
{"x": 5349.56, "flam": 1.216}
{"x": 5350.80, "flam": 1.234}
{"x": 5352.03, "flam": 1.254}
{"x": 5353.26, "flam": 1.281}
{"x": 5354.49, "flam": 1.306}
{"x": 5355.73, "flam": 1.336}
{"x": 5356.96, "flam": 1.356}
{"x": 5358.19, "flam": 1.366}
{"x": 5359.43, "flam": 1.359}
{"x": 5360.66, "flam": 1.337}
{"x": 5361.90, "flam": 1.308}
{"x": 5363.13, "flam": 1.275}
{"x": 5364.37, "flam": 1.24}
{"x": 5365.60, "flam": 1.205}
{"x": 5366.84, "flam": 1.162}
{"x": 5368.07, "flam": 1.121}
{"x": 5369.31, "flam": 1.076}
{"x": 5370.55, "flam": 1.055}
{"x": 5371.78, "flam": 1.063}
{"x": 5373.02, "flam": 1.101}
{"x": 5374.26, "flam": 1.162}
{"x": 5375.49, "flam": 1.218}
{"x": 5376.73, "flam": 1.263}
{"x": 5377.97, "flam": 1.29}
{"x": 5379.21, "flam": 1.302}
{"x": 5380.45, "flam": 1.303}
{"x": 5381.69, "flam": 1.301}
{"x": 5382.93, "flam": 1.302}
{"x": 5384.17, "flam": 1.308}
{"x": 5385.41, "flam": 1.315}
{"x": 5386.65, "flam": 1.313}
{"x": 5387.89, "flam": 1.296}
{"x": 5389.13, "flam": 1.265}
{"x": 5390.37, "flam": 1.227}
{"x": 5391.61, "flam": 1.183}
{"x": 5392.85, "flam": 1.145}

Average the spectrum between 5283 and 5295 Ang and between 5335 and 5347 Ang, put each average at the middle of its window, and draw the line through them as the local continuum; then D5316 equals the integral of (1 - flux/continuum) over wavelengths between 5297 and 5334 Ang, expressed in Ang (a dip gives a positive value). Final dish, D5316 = 2.1 Ang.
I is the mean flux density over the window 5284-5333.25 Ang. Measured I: 1.17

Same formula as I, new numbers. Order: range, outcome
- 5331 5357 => 1.22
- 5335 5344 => 1.21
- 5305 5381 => 1.2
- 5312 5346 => 1.16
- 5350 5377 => 1.23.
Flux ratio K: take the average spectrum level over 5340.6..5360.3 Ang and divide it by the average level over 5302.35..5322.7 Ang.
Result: 1.0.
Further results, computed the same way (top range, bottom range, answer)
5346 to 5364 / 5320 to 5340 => 1.17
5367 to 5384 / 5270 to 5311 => 1.03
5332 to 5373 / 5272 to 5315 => 1.02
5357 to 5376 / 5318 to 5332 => 1.14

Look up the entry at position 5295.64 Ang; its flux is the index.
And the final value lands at 1.102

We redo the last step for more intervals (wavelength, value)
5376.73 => 1.263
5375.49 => 1.218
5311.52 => 1.296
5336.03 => 1.249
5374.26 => 1.162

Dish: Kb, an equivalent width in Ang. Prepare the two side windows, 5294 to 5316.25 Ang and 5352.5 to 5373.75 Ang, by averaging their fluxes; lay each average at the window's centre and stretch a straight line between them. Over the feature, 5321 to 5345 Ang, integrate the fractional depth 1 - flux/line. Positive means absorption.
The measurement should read 2.0 Ang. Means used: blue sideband 1.2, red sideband 1.23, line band 1.12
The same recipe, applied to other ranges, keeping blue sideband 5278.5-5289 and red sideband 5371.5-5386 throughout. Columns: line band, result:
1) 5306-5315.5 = -0.53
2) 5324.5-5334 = 1.77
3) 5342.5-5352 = 0.20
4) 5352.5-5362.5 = -0.73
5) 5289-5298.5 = 0.27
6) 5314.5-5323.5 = 0.03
